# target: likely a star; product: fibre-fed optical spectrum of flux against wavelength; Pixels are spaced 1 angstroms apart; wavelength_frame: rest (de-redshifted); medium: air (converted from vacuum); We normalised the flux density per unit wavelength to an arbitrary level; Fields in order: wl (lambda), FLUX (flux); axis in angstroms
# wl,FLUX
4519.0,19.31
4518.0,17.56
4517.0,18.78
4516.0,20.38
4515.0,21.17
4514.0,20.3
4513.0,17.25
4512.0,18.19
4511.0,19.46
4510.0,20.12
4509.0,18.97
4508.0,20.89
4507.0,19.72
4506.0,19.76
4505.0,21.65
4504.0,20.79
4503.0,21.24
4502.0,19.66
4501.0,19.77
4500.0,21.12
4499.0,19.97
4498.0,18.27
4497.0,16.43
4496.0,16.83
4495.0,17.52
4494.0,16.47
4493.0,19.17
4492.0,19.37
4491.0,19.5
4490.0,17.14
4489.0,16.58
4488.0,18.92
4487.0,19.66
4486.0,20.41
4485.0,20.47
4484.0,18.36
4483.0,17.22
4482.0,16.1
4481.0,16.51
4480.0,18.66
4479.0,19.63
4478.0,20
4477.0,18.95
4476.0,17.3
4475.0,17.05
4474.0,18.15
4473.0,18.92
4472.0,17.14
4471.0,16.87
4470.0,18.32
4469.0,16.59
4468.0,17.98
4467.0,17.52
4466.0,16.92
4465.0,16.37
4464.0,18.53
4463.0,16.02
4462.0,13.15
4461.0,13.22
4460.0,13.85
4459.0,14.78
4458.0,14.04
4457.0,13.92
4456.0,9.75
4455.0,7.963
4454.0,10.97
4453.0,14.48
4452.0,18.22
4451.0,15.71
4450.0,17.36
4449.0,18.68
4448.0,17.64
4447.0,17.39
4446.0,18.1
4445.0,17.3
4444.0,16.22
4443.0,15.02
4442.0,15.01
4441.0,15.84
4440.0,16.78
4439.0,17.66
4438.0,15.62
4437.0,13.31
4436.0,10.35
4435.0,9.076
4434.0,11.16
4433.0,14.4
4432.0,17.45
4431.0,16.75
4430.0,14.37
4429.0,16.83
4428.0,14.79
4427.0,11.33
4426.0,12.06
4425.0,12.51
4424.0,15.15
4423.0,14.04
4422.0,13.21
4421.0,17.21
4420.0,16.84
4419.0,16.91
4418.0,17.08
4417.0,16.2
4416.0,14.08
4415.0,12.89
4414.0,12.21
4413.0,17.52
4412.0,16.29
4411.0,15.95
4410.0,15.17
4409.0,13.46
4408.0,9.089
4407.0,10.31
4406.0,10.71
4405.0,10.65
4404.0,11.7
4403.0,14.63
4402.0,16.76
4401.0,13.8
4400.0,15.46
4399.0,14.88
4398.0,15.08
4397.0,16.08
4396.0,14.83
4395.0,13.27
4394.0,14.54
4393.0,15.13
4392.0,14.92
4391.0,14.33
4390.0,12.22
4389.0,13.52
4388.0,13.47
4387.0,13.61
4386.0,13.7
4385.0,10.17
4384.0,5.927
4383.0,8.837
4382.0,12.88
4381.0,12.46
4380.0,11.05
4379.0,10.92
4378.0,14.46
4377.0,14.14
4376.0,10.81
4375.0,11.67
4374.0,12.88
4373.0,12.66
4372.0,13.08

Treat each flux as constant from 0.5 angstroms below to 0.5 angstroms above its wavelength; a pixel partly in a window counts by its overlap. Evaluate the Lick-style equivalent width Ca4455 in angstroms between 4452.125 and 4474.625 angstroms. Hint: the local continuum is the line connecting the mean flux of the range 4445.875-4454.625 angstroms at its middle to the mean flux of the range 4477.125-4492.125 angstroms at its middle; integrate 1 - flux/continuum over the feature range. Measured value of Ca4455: 2.5 angstroms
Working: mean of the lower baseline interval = 16.3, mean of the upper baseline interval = 18.6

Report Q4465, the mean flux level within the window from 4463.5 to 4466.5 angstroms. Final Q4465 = 17.3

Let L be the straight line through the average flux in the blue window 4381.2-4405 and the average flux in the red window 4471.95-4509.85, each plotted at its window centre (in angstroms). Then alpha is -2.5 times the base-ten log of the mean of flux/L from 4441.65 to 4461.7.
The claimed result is 0.113 mag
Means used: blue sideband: 13.4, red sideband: 18.8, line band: 15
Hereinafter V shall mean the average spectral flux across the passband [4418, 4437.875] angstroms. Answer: 14.2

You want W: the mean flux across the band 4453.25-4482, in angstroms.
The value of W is 16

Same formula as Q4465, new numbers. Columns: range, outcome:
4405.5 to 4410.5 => 11.7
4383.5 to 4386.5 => 9.93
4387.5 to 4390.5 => 13.1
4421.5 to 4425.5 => 13.7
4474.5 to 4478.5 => 18.3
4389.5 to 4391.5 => 13.3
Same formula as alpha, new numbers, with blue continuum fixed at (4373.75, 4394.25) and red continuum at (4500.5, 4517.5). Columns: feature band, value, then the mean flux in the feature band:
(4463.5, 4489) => -0.01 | 18.1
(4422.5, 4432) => 0.05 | 14.4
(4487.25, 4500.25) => 0.04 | 18.2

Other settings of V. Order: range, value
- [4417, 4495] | 16.1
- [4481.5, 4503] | 18.6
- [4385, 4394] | 13.7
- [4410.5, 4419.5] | 15.5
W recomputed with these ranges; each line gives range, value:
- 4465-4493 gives 18.1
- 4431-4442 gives 14.3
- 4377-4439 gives 13.7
